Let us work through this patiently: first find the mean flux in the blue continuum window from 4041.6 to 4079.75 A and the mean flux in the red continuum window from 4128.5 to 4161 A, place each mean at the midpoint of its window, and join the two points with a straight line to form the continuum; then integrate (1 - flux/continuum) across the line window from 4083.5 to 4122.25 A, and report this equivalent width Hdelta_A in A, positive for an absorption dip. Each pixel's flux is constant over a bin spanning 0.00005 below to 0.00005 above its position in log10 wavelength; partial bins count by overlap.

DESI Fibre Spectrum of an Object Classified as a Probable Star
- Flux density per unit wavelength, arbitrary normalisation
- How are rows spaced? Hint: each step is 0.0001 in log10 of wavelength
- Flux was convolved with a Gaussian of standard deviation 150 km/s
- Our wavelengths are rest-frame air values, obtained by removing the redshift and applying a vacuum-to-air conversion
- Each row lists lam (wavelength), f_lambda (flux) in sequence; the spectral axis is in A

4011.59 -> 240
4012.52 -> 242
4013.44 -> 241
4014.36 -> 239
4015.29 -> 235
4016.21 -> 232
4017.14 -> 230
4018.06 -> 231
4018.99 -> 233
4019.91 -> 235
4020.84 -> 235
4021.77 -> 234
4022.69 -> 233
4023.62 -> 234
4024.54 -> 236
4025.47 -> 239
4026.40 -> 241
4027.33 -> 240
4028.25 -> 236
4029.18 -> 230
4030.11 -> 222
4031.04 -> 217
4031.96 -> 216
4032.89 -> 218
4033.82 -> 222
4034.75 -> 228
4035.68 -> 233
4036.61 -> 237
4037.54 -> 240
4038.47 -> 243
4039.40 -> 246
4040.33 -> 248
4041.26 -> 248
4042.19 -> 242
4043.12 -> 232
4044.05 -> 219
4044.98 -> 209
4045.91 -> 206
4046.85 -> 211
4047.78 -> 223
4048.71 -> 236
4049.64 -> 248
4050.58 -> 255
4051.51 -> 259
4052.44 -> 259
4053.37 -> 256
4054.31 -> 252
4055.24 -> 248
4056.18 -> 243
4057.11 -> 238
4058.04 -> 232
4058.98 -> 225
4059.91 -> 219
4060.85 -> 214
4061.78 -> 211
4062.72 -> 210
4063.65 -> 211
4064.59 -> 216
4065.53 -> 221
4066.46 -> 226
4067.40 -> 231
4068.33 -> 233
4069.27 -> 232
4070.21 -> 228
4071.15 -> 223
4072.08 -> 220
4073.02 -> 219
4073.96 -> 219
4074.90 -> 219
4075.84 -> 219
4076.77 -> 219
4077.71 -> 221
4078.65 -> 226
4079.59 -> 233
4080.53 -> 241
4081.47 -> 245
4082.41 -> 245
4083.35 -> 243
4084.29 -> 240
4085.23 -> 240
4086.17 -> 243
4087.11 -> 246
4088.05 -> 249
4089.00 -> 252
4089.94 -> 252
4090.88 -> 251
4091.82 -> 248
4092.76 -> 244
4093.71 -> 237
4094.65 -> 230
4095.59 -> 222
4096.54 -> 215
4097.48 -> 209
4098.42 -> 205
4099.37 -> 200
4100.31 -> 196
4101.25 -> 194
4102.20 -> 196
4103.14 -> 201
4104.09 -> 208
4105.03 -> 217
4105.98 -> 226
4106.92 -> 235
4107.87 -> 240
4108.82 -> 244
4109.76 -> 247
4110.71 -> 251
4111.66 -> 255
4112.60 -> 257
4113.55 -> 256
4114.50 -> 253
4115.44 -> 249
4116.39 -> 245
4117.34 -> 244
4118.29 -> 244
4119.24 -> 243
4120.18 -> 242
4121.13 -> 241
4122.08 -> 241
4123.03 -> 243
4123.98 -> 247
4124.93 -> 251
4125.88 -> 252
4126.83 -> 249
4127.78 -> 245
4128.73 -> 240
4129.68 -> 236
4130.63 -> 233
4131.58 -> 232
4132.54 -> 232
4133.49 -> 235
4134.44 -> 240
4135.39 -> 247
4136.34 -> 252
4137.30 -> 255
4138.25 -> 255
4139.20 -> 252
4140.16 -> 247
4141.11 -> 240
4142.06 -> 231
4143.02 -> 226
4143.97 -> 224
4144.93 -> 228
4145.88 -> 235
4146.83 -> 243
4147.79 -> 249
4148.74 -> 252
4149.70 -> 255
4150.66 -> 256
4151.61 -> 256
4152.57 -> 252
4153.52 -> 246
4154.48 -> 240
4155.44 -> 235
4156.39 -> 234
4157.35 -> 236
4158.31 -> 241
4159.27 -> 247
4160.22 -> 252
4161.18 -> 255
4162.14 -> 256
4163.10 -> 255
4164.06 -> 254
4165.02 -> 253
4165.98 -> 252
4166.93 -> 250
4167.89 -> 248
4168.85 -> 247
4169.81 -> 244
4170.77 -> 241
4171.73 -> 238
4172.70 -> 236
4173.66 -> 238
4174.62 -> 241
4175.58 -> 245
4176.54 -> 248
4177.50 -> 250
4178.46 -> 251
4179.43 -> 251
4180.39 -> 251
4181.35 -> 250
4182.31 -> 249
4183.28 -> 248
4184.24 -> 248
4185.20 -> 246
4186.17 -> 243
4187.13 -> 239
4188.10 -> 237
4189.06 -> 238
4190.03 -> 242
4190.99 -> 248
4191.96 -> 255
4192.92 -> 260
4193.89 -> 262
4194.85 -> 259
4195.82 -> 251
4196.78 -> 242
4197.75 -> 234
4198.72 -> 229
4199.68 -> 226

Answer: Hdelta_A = 0.2 A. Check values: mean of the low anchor 228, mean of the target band 234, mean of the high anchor 242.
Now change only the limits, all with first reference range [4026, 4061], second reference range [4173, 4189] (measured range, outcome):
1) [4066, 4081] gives 0.70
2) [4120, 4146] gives 0.05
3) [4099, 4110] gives 1.05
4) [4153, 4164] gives -0.08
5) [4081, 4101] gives 0.39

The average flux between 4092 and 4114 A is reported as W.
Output 226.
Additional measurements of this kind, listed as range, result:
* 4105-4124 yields 244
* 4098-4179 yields 241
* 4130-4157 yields 242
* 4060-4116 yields 229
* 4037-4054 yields 238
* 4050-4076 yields 230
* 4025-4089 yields 232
